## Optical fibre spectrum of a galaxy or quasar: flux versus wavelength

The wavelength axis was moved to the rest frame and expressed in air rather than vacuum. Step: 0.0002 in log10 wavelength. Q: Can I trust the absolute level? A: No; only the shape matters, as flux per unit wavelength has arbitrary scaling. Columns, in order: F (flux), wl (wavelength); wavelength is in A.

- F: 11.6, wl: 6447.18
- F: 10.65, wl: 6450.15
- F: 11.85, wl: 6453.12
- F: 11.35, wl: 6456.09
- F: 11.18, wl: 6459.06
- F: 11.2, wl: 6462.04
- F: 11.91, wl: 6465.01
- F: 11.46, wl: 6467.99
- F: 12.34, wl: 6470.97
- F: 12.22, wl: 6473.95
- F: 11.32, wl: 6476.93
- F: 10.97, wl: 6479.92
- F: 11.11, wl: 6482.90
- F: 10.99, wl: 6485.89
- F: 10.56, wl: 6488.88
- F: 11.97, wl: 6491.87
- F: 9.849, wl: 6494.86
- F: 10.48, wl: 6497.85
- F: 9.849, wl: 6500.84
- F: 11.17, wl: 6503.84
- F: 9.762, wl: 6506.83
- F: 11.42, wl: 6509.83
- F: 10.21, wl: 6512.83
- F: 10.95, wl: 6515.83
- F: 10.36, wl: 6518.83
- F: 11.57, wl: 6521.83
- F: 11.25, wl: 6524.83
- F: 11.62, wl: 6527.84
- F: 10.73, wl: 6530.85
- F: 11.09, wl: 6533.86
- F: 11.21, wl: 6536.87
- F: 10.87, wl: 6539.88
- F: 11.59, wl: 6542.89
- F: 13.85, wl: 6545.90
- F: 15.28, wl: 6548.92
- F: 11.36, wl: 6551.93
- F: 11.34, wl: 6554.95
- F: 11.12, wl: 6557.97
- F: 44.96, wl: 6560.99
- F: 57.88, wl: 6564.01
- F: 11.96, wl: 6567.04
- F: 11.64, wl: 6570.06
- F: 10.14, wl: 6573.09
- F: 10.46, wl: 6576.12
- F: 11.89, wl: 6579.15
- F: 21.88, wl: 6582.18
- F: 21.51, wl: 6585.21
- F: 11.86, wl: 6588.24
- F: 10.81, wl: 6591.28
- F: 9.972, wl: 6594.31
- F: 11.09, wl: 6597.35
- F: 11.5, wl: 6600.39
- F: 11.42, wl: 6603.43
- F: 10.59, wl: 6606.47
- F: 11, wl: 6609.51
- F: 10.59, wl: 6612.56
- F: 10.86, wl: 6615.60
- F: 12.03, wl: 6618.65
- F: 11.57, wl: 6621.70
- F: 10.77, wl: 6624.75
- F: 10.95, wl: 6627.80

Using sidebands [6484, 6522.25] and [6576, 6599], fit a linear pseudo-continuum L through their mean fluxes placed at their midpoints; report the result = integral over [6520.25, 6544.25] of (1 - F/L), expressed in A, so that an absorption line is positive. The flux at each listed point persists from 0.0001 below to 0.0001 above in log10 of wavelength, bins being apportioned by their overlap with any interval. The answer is 1.1 A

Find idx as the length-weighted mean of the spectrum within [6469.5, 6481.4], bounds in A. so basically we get 11.7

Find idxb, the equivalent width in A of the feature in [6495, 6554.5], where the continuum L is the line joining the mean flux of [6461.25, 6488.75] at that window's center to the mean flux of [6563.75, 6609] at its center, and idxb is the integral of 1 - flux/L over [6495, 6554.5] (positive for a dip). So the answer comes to 7.02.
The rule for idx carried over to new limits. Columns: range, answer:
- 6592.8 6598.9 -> 10.5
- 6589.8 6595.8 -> 10.4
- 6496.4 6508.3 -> 10.3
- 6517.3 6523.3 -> 11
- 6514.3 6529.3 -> 11.1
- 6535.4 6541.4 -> 11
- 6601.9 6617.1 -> 10.9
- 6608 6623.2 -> 11.2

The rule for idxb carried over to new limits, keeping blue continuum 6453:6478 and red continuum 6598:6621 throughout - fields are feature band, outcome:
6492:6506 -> 1.3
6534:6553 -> -1.5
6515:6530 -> 0.4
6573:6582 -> -1.1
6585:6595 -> -1.4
